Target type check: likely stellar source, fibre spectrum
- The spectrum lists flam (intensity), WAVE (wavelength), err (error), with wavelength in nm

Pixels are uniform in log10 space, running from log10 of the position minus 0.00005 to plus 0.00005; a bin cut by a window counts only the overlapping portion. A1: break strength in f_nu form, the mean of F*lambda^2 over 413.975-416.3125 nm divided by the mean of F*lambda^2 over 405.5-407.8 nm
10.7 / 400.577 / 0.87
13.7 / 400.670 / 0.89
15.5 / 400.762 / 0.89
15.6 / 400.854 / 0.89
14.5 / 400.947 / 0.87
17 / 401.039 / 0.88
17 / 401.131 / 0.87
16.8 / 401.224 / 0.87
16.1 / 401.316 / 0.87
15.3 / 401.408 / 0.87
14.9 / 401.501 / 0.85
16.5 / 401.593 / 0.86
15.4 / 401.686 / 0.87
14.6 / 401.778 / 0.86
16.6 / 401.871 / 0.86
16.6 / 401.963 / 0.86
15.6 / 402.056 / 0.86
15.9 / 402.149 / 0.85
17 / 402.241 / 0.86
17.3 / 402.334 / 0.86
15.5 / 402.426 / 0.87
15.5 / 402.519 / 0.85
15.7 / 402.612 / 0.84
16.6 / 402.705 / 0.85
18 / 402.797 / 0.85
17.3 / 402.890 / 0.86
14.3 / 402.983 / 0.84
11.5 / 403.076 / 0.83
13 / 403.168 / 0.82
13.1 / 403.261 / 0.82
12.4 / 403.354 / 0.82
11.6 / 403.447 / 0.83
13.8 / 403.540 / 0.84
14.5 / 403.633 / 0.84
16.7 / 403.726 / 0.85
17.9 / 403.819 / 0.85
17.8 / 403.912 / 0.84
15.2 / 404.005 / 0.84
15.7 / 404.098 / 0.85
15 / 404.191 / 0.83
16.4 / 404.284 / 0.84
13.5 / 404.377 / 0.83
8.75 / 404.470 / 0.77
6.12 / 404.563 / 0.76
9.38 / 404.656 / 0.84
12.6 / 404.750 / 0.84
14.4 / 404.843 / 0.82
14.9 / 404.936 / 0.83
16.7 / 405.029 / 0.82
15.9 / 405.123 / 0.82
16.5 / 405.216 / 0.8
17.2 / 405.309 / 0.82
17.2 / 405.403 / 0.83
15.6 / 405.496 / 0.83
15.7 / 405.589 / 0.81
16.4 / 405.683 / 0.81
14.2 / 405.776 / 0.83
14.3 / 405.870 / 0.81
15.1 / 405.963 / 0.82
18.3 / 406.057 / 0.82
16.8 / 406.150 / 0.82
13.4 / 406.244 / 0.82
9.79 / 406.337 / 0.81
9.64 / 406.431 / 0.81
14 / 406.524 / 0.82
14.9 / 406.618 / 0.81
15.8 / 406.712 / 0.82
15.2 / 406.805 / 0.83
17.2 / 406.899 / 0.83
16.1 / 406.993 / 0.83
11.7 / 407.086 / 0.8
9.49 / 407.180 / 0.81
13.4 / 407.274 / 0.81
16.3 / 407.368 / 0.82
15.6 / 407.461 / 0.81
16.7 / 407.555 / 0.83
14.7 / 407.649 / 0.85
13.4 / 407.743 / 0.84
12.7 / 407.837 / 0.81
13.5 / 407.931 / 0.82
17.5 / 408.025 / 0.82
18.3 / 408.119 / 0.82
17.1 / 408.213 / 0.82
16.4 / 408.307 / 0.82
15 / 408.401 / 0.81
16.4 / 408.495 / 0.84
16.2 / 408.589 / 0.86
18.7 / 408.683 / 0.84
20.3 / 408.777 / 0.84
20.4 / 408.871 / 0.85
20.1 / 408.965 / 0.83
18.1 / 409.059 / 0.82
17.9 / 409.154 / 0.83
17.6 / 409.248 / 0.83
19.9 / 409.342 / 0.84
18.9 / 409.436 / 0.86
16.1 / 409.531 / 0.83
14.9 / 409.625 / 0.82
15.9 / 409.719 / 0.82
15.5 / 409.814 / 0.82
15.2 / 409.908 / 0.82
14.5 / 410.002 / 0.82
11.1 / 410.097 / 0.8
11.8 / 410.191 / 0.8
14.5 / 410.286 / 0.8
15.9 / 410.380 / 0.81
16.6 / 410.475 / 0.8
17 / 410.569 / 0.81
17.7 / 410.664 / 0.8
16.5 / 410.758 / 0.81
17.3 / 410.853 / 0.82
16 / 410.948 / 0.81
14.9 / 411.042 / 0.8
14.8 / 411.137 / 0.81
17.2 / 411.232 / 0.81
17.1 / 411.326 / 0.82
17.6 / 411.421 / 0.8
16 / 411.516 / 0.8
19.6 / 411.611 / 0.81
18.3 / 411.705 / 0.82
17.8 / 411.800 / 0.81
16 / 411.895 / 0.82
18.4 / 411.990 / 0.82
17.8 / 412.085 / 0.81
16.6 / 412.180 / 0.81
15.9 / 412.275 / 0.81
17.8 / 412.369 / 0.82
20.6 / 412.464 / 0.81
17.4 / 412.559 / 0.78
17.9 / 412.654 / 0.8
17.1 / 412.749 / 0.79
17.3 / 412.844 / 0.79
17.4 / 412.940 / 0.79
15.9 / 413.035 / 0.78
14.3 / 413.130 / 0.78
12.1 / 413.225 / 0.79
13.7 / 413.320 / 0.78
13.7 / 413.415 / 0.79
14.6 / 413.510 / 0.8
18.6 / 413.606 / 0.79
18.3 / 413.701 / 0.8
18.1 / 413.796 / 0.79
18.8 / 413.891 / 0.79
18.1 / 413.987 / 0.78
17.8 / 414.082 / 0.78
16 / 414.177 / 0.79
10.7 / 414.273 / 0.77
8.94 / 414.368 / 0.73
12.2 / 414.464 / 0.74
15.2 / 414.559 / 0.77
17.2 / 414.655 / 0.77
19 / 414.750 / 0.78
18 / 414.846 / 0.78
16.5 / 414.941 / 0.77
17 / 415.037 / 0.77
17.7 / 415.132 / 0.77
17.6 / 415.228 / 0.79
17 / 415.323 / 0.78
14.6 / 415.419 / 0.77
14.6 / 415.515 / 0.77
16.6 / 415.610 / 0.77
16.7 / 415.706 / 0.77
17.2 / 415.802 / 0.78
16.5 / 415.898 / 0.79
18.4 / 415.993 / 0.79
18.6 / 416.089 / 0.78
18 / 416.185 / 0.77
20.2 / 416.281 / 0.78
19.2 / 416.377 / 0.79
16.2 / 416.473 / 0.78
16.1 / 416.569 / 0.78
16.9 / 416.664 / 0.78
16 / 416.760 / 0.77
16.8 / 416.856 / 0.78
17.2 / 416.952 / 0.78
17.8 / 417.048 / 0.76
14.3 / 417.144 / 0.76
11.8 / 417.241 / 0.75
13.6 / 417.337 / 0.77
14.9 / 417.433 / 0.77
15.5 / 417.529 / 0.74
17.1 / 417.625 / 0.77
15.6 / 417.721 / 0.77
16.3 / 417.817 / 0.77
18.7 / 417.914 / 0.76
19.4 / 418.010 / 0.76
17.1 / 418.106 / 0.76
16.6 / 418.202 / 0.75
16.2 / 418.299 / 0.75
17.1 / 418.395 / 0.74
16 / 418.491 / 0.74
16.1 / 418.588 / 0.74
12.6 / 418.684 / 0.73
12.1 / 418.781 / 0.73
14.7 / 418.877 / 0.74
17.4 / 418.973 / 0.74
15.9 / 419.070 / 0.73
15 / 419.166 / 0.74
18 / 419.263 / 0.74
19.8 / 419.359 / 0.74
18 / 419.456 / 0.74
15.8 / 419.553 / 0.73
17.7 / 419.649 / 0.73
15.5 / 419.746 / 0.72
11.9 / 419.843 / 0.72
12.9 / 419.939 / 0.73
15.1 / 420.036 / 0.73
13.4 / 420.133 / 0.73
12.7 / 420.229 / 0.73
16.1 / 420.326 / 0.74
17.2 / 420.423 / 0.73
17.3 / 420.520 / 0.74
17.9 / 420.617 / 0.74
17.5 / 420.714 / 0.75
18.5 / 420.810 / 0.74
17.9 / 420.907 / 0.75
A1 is 1.2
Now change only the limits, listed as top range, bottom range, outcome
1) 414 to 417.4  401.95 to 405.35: 1.17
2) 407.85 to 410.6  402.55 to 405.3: 1.18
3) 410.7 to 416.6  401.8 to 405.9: 1.17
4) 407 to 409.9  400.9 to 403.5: 1.09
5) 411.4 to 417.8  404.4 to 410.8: 1.11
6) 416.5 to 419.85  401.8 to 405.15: 1.18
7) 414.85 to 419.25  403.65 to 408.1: 1.19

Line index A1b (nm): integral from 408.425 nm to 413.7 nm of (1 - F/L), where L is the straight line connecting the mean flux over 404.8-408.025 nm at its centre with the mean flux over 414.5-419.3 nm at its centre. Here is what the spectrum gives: -0.39 nm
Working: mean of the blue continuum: 14.8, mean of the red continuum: 16.5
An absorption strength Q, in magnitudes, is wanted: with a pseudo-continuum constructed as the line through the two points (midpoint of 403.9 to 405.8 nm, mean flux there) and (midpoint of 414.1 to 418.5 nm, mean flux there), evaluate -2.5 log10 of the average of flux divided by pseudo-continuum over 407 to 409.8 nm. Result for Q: -0.09 mag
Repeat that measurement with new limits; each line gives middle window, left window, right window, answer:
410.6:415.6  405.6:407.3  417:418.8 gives -0.09 mag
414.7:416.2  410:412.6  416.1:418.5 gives -0.03 mag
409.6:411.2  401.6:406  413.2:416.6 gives 0.03 mag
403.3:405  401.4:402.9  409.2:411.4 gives 0.17 mag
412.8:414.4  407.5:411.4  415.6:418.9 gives 0.05 mag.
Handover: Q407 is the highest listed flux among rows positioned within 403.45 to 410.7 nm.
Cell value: 20.4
